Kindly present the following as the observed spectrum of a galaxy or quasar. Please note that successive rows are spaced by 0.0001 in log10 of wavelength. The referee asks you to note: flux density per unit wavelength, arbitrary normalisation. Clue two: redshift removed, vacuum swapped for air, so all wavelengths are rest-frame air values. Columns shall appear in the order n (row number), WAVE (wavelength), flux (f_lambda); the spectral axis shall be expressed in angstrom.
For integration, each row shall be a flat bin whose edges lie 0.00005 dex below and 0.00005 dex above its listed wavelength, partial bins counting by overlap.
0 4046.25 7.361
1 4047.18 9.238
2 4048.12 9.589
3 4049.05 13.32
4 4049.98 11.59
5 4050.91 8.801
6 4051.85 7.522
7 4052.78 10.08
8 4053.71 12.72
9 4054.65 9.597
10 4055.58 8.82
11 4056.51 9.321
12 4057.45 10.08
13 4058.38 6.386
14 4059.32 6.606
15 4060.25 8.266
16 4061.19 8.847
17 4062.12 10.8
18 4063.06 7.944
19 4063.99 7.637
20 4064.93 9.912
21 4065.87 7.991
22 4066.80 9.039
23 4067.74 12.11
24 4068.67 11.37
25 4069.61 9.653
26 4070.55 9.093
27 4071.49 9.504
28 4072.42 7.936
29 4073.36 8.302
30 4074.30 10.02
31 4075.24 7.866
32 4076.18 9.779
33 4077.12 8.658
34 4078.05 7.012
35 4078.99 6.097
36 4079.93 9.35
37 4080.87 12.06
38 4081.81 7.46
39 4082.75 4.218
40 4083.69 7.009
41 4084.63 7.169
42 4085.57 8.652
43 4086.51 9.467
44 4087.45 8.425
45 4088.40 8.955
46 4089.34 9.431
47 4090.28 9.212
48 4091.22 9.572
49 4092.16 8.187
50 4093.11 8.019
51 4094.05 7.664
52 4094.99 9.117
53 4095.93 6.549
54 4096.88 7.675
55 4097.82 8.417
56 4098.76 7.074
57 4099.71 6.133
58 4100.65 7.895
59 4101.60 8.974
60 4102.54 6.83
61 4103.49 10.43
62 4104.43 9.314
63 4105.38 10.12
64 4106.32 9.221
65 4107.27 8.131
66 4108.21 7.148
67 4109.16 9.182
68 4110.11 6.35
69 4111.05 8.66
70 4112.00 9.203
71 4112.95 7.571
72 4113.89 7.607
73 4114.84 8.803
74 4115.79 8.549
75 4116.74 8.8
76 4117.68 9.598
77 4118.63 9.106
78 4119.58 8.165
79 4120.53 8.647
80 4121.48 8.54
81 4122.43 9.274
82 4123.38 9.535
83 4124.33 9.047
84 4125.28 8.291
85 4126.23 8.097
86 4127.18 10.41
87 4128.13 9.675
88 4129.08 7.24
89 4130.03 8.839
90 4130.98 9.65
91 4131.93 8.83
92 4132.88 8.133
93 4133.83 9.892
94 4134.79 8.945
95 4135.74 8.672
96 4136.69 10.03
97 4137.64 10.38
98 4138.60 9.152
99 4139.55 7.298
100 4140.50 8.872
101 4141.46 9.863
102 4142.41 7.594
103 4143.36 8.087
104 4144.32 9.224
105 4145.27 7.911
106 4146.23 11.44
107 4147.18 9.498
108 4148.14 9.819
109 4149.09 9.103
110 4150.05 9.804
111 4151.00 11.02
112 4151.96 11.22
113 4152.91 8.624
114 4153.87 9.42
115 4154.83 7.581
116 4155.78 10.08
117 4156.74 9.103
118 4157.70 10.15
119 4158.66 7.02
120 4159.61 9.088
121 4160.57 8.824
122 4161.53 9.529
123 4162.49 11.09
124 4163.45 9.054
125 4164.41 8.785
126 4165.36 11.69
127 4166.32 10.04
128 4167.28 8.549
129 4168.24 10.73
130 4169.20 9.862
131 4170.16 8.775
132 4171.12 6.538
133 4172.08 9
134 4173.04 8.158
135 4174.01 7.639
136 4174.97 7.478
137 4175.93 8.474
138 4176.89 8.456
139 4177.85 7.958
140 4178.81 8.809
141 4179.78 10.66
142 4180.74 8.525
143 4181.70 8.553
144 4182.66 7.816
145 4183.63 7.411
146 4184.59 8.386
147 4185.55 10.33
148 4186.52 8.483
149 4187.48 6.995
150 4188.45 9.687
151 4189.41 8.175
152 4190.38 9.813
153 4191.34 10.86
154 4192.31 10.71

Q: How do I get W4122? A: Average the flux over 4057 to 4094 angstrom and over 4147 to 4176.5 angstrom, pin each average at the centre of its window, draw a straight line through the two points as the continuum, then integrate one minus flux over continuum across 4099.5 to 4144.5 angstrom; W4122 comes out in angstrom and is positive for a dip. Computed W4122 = 1.2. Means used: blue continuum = 8.66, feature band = 8.72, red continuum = 9.21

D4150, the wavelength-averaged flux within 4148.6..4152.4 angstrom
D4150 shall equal 10.3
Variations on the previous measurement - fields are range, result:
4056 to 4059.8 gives 8.11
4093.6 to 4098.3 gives 7.89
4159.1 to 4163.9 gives 9.5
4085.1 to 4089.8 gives 8.98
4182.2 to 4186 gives 8.47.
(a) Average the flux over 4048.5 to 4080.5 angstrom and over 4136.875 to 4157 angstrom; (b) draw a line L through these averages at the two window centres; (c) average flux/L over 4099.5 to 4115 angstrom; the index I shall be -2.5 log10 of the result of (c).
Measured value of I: 0.11 mag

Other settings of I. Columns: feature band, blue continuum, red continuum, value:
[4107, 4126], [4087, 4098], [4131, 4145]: 0.02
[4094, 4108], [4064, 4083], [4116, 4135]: 0.09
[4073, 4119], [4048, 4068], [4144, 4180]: 0.12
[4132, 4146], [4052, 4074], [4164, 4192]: 0.01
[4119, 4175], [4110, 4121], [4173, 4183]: -0.08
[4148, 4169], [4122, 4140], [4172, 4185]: -0.11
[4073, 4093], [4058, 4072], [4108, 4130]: 0.06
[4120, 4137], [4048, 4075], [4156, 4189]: 0.01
